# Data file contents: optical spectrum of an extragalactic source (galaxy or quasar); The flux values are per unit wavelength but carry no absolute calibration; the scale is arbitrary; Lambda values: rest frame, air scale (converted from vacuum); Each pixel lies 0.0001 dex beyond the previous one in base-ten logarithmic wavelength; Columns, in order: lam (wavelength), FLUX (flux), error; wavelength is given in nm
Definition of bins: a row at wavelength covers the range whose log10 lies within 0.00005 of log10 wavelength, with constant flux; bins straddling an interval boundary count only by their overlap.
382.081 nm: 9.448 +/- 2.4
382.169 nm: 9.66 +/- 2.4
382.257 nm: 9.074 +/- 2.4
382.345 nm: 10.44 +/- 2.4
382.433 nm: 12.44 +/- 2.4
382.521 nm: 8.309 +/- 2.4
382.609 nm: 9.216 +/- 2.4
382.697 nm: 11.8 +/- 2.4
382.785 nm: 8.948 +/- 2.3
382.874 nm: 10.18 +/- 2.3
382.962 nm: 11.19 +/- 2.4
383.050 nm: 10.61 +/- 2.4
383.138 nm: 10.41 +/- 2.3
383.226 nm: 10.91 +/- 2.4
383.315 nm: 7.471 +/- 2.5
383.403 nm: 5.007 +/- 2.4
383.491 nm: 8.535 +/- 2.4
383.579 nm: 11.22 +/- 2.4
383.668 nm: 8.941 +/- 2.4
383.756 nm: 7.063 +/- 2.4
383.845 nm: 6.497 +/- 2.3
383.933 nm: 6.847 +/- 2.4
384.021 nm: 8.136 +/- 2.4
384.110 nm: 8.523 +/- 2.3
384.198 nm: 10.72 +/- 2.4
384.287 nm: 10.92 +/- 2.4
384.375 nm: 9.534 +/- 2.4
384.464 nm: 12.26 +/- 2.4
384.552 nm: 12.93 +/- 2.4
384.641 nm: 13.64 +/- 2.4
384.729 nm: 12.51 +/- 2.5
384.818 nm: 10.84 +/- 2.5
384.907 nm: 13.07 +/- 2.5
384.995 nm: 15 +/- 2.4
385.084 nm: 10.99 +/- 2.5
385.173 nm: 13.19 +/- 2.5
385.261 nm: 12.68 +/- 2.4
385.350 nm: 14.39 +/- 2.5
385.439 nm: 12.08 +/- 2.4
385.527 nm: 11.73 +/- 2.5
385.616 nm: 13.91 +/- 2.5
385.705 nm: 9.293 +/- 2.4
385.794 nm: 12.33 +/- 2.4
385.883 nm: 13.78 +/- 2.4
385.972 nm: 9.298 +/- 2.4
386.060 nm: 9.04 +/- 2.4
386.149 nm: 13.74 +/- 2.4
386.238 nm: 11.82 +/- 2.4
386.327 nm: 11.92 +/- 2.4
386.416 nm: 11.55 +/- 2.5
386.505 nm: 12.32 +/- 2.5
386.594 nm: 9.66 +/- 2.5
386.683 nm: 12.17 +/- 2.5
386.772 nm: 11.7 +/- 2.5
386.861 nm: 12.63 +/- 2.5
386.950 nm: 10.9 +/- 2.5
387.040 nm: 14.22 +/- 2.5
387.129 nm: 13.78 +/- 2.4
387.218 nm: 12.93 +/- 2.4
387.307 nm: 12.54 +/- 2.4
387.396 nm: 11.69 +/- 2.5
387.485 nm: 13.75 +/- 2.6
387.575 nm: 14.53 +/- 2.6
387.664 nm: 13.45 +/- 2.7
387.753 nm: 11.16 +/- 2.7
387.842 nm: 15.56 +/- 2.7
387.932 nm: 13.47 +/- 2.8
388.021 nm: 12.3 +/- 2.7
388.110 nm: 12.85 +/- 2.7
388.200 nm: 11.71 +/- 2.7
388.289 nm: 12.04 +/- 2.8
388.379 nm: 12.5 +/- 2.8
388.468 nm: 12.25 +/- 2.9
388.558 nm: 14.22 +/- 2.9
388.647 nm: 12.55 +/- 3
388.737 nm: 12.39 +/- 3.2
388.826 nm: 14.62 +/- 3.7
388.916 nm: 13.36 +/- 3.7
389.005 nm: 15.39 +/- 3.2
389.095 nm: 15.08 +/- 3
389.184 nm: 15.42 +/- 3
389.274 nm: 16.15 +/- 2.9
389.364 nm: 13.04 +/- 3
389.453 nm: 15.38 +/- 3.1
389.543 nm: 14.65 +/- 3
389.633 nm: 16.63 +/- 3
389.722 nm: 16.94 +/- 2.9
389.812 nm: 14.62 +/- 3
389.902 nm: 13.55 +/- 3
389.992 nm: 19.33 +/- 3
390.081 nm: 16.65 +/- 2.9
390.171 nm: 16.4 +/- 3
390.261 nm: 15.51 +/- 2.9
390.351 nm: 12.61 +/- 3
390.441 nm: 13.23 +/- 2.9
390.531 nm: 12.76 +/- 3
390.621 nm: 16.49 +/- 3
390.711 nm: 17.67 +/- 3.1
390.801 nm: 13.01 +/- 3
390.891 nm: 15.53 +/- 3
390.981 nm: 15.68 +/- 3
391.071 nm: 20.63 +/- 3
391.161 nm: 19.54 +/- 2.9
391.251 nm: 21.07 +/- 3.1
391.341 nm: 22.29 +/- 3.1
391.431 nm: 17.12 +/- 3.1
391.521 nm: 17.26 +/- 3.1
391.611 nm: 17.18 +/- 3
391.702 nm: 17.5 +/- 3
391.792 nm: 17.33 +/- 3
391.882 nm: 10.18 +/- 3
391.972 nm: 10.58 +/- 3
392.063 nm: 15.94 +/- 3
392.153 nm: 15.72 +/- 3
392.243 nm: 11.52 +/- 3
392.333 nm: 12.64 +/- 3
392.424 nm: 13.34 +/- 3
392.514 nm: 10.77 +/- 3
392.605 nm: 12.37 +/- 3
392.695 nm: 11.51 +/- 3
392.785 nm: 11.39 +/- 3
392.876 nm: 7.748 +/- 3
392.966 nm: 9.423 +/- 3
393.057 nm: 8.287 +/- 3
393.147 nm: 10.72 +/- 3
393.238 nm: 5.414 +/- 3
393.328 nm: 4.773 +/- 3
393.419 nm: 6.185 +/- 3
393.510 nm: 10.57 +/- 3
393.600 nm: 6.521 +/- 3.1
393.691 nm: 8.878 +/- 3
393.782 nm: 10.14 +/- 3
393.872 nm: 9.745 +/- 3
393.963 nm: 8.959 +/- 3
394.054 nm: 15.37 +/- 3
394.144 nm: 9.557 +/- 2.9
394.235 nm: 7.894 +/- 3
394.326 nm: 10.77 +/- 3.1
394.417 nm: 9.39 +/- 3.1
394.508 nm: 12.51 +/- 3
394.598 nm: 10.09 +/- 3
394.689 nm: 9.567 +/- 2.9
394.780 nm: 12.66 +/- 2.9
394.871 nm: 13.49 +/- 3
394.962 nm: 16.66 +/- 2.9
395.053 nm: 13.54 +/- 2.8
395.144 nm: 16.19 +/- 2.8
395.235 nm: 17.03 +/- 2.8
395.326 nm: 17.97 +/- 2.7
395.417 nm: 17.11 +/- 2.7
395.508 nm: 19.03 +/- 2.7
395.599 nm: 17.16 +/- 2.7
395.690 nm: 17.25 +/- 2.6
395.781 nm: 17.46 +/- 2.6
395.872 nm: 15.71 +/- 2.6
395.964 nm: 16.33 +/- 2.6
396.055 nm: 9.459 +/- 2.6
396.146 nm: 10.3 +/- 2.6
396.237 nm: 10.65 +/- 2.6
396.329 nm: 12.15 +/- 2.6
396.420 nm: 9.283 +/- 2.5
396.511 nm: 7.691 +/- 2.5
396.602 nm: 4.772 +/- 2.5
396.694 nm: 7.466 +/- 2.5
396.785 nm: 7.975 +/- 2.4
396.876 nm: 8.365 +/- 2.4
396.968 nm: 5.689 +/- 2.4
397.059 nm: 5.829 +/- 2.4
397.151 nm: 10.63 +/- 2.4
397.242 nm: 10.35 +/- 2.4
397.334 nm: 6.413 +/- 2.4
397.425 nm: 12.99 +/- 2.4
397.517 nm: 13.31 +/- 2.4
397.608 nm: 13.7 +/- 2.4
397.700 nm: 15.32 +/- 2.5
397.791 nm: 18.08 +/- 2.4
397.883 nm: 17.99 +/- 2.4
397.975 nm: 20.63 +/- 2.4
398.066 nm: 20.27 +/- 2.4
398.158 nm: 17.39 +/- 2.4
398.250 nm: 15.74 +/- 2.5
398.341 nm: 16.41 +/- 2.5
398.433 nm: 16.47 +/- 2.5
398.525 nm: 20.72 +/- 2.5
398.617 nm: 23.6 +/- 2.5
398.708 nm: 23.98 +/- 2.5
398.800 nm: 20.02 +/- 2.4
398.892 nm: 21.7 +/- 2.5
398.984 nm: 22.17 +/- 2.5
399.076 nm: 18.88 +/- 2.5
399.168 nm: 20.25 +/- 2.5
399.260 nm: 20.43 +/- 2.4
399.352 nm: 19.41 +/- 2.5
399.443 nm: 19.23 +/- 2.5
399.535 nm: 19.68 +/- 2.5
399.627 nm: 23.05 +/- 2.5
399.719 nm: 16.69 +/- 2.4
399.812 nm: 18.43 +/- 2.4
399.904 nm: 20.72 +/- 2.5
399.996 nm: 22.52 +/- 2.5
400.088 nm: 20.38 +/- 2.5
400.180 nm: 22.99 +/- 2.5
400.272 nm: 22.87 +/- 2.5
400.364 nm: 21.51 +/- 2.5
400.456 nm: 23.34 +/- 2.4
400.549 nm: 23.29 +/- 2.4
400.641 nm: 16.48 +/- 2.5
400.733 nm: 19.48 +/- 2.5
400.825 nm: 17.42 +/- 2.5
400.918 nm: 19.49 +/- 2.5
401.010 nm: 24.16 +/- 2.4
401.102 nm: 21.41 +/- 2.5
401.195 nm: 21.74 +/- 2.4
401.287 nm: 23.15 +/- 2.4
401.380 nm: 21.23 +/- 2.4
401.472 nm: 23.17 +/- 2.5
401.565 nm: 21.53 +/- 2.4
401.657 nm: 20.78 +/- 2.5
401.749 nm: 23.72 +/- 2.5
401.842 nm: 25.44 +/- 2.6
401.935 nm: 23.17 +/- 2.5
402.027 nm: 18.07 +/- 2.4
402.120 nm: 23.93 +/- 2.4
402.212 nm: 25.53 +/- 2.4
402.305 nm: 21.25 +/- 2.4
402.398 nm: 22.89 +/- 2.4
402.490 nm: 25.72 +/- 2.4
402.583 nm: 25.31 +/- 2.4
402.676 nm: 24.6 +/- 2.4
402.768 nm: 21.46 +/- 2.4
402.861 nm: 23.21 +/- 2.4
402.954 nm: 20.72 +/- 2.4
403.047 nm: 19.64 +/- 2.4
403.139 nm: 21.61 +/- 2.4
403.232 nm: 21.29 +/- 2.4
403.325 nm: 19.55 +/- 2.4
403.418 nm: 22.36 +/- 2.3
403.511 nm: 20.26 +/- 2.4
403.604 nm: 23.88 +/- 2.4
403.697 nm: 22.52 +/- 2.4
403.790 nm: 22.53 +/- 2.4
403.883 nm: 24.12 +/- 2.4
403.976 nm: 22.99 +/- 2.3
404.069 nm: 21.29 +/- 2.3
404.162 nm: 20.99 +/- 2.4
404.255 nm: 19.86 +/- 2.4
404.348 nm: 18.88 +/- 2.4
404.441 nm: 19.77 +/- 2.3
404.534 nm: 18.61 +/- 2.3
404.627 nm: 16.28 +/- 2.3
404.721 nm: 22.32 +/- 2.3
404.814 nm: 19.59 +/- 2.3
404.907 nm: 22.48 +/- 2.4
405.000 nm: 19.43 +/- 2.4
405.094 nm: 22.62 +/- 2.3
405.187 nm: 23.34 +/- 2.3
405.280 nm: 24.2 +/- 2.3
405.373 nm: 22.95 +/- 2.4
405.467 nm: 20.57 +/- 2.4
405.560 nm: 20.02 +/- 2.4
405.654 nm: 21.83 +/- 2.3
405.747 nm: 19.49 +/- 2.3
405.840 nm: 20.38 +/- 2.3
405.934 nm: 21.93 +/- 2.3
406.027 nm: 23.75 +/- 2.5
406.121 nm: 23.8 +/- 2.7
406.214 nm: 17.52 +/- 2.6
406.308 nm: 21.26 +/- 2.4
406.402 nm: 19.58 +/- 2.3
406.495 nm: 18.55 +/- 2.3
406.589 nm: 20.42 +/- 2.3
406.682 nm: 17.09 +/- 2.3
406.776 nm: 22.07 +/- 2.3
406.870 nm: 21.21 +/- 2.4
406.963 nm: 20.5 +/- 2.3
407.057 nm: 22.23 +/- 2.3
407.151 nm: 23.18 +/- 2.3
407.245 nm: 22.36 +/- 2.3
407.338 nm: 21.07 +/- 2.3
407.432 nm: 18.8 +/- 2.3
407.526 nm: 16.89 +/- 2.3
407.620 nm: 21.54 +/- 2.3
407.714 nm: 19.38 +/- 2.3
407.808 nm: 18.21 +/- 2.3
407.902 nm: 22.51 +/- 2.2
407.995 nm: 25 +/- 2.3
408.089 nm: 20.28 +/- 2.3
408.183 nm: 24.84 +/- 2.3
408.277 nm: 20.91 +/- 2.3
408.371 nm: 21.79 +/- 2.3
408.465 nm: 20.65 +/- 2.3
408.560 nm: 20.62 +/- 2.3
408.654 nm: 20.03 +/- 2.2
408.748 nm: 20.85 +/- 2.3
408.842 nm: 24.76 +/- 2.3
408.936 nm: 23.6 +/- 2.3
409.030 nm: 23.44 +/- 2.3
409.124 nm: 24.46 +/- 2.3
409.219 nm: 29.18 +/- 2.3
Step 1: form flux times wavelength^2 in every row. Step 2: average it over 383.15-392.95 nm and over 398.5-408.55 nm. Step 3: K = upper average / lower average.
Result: 1.76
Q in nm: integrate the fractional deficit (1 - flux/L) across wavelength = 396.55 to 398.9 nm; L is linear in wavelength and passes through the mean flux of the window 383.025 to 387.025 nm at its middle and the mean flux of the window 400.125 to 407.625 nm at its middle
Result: 0.50 nm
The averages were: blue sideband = 11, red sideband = 21.5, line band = 14.3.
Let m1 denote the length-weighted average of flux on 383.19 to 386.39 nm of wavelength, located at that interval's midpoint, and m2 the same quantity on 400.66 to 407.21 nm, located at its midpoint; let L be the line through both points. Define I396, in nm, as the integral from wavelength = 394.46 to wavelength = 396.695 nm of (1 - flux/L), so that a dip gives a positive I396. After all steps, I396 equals 0.46 nm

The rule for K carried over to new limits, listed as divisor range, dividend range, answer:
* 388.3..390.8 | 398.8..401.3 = 1.48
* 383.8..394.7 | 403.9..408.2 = 1.79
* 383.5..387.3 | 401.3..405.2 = 2.09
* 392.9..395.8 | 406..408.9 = 1.90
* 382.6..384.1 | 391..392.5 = 1.87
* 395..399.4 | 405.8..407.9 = 1.43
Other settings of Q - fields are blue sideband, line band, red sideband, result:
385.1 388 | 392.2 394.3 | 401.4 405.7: 0.83 nm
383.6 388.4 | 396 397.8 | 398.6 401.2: 0.86 nm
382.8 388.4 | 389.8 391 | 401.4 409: -0.11 nm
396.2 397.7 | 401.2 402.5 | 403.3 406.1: -0.44 nm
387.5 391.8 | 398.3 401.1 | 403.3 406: -0.19 nm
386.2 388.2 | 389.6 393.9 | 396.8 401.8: 0.33 nm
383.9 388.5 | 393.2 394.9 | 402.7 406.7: 0.68 nm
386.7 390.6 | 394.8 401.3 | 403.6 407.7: 0.43 nm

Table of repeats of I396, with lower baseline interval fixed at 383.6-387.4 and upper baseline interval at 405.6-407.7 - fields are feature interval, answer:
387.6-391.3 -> -0.45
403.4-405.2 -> -0.14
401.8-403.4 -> -0.31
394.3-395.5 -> 0.14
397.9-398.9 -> -0.15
